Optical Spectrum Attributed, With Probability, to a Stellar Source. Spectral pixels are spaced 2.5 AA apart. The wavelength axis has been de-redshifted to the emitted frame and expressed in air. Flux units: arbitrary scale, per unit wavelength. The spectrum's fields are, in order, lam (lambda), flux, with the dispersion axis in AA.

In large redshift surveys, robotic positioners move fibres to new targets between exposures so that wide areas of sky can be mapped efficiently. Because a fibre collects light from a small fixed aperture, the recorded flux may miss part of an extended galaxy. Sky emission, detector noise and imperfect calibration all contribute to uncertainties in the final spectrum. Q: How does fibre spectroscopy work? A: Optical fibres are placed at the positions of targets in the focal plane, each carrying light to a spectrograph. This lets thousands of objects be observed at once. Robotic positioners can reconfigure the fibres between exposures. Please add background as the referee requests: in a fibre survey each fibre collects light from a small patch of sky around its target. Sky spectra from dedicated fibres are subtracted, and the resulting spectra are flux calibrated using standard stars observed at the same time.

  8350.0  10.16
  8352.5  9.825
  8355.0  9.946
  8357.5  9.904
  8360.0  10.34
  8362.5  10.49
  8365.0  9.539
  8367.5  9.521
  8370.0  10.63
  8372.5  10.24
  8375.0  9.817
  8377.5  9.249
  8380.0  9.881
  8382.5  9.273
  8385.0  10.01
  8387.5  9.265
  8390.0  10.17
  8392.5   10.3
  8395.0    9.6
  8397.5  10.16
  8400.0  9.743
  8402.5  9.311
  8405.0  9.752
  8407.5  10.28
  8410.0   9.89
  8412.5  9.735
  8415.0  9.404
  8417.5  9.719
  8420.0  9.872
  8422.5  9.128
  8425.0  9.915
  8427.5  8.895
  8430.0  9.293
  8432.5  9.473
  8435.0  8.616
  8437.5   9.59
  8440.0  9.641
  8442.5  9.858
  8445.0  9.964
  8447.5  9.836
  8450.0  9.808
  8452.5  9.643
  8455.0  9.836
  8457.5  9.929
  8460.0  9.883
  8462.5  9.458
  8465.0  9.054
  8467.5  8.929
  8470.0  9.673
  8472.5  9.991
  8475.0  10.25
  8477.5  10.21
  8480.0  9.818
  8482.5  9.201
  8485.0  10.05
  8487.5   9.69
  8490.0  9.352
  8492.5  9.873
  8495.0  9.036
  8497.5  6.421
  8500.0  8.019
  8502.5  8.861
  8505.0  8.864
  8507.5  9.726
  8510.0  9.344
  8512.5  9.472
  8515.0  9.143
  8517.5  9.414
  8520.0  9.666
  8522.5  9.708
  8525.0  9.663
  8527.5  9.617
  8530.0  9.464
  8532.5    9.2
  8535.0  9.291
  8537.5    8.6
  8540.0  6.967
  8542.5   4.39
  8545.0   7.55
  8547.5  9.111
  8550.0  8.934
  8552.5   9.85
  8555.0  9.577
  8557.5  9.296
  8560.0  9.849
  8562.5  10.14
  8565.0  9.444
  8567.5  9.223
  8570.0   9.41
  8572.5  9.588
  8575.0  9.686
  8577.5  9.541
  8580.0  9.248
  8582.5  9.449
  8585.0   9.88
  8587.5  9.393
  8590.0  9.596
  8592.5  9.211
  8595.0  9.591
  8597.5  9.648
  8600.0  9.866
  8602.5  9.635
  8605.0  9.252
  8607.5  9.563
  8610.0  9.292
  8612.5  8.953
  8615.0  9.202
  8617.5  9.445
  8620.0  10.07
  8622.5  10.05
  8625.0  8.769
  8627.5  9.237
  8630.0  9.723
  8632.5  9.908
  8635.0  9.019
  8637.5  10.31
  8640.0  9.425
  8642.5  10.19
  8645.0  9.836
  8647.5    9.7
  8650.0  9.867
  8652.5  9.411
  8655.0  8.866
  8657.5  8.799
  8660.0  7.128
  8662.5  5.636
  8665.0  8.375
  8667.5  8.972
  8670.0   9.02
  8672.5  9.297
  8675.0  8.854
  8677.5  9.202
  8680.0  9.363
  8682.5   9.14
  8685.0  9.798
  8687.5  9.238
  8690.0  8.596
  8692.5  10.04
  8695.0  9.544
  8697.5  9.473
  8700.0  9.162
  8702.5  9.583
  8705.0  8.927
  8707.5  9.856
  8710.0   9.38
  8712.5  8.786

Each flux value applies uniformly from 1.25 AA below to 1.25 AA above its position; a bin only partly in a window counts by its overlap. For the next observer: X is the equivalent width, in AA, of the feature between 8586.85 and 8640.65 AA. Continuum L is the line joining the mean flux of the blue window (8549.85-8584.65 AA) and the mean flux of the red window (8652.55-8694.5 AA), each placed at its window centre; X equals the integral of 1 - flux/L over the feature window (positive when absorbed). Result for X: -1.7 AA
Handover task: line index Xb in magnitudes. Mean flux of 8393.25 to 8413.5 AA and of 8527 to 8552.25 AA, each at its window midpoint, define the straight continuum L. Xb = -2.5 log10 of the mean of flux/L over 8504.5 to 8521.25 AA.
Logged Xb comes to -0.09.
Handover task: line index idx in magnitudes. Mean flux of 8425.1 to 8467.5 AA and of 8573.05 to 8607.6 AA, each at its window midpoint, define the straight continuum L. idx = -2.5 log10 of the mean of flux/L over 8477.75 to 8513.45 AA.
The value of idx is 0.05 mag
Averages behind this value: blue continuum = 9.54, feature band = 9.15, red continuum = 9.54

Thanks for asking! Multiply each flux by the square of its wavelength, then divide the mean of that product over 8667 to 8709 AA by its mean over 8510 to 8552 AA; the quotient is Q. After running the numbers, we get 1.10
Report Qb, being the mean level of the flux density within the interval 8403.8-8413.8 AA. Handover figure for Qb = 9.91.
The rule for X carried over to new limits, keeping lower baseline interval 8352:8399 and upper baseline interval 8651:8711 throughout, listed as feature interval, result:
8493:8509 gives 1.6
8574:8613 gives -1.0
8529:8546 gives 2.7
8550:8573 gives -0.5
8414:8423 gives 0.2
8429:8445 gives 0.4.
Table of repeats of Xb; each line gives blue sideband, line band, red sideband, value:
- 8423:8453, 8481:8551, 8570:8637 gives 0.07 mag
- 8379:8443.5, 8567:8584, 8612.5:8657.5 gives 0.01 mag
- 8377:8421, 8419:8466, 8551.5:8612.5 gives 0.02 mag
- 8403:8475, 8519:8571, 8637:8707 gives 0.05 mag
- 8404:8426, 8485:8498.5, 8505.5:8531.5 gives 0.06 mag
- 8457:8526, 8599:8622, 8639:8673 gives -0.06 mag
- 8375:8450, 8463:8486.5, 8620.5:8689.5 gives -0.02 mag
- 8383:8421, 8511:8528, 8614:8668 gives 0.00 mag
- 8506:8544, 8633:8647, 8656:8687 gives -0.12 mag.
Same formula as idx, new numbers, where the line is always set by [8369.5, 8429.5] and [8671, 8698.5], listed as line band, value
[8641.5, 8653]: -0.050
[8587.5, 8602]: -0.013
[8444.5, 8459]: -0.018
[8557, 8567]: -0.020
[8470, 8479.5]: -0.047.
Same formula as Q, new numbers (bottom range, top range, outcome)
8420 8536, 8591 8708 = 1.02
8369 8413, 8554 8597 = 1.01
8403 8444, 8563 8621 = 1.03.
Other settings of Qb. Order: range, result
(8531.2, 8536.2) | 9.25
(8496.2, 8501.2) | 7.23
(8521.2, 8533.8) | 9.53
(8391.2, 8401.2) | 9.95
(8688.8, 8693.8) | 9.33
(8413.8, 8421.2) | 9.67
